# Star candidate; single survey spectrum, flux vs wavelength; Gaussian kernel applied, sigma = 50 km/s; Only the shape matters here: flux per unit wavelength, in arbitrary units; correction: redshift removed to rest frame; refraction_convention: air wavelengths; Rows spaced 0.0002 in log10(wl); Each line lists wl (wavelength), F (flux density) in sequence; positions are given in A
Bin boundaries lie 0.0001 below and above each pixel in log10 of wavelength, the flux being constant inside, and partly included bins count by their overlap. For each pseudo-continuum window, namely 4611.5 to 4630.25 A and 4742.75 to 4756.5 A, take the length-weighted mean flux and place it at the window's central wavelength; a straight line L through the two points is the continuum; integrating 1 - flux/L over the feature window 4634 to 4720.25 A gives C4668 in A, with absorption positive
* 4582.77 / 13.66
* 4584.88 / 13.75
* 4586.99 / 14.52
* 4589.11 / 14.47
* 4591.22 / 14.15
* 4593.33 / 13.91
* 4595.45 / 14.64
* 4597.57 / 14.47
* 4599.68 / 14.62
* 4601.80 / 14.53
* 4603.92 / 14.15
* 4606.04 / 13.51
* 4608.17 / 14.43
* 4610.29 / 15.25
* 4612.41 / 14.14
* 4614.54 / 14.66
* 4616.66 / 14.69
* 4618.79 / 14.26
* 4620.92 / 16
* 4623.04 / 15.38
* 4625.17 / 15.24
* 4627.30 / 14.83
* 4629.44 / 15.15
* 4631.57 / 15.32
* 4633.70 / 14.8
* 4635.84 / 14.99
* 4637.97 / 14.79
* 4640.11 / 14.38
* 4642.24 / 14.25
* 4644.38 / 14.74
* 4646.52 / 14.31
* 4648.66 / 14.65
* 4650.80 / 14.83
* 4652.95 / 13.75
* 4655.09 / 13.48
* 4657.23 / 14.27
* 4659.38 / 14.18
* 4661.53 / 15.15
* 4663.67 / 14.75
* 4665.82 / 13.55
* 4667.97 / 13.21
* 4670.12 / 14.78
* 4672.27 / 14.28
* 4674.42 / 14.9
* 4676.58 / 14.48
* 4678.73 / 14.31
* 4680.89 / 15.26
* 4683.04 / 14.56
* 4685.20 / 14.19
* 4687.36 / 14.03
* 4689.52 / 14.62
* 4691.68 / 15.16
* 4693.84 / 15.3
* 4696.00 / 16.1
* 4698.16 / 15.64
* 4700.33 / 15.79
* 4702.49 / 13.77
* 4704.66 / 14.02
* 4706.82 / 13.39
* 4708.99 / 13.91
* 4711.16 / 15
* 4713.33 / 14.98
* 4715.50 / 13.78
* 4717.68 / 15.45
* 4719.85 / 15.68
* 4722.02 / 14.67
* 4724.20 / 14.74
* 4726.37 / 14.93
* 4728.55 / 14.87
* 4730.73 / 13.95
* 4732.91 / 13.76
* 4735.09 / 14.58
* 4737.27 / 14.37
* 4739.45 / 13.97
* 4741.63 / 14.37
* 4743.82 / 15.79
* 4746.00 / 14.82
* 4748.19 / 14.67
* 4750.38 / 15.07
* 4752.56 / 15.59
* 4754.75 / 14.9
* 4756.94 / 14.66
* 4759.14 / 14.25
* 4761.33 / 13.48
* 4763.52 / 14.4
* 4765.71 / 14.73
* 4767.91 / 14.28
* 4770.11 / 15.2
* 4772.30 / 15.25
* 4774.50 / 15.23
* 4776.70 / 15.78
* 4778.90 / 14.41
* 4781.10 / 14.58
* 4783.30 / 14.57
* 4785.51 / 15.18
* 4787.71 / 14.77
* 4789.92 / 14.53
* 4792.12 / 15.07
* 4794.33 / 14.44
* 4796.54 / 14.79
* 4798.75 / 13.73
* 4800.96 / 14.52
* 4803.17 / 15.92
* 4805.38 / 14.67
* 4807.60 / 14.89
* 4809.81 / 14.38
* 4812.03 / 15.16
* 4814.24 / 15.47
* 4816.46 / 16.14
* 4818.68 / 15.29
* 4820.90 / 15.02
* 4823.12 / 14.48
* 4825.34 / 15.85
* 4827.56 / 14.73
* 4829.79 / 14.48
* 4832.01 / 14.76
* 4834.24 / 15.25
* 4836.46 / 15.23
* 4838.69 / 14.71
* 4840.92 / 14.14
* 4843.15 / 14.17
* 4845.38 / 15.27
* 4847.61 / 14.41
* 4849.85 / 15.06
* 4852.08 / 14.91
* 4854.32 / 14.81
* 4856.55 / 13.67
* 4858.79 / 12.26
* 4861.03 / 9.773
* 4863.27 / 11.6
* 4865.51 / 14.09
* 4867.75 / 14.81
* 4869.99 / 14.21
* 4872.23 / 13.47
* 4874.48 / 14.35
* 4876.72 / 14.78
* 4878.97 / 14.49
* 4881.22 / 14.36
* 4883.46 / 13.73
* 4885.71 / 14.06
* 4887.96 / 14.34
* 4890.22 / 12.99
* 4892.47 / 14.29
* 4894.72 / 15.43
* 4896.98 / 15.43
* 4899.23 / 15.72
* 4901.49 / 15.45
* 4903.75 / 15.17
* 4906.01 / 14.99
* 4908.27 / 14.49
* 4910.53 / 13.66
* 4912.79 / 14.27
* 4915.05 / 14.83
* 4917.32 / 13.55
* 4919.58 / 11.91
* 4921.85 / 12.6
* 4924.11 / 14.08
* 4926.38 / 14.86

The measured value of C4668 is 2.6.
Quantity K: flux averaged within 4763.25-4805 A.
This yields 14.8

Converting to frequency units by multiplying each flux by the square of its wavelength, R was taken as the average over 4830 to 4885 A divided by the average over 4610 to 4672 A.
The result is 1.06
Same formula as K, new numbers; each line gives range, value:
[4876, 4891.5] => 14.1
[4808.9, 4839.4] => 15.1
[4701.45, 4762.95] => 14.6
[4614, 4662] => 14.7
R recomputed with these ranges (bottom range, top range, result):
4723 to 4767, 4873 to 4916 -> 1.06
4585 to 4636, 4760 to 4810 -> 1.08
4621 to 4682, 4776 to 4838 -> 1.09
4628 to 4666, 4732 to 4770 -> 1.05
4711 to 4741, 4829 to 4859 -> 1.05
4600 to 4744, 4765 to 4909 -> 1.07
